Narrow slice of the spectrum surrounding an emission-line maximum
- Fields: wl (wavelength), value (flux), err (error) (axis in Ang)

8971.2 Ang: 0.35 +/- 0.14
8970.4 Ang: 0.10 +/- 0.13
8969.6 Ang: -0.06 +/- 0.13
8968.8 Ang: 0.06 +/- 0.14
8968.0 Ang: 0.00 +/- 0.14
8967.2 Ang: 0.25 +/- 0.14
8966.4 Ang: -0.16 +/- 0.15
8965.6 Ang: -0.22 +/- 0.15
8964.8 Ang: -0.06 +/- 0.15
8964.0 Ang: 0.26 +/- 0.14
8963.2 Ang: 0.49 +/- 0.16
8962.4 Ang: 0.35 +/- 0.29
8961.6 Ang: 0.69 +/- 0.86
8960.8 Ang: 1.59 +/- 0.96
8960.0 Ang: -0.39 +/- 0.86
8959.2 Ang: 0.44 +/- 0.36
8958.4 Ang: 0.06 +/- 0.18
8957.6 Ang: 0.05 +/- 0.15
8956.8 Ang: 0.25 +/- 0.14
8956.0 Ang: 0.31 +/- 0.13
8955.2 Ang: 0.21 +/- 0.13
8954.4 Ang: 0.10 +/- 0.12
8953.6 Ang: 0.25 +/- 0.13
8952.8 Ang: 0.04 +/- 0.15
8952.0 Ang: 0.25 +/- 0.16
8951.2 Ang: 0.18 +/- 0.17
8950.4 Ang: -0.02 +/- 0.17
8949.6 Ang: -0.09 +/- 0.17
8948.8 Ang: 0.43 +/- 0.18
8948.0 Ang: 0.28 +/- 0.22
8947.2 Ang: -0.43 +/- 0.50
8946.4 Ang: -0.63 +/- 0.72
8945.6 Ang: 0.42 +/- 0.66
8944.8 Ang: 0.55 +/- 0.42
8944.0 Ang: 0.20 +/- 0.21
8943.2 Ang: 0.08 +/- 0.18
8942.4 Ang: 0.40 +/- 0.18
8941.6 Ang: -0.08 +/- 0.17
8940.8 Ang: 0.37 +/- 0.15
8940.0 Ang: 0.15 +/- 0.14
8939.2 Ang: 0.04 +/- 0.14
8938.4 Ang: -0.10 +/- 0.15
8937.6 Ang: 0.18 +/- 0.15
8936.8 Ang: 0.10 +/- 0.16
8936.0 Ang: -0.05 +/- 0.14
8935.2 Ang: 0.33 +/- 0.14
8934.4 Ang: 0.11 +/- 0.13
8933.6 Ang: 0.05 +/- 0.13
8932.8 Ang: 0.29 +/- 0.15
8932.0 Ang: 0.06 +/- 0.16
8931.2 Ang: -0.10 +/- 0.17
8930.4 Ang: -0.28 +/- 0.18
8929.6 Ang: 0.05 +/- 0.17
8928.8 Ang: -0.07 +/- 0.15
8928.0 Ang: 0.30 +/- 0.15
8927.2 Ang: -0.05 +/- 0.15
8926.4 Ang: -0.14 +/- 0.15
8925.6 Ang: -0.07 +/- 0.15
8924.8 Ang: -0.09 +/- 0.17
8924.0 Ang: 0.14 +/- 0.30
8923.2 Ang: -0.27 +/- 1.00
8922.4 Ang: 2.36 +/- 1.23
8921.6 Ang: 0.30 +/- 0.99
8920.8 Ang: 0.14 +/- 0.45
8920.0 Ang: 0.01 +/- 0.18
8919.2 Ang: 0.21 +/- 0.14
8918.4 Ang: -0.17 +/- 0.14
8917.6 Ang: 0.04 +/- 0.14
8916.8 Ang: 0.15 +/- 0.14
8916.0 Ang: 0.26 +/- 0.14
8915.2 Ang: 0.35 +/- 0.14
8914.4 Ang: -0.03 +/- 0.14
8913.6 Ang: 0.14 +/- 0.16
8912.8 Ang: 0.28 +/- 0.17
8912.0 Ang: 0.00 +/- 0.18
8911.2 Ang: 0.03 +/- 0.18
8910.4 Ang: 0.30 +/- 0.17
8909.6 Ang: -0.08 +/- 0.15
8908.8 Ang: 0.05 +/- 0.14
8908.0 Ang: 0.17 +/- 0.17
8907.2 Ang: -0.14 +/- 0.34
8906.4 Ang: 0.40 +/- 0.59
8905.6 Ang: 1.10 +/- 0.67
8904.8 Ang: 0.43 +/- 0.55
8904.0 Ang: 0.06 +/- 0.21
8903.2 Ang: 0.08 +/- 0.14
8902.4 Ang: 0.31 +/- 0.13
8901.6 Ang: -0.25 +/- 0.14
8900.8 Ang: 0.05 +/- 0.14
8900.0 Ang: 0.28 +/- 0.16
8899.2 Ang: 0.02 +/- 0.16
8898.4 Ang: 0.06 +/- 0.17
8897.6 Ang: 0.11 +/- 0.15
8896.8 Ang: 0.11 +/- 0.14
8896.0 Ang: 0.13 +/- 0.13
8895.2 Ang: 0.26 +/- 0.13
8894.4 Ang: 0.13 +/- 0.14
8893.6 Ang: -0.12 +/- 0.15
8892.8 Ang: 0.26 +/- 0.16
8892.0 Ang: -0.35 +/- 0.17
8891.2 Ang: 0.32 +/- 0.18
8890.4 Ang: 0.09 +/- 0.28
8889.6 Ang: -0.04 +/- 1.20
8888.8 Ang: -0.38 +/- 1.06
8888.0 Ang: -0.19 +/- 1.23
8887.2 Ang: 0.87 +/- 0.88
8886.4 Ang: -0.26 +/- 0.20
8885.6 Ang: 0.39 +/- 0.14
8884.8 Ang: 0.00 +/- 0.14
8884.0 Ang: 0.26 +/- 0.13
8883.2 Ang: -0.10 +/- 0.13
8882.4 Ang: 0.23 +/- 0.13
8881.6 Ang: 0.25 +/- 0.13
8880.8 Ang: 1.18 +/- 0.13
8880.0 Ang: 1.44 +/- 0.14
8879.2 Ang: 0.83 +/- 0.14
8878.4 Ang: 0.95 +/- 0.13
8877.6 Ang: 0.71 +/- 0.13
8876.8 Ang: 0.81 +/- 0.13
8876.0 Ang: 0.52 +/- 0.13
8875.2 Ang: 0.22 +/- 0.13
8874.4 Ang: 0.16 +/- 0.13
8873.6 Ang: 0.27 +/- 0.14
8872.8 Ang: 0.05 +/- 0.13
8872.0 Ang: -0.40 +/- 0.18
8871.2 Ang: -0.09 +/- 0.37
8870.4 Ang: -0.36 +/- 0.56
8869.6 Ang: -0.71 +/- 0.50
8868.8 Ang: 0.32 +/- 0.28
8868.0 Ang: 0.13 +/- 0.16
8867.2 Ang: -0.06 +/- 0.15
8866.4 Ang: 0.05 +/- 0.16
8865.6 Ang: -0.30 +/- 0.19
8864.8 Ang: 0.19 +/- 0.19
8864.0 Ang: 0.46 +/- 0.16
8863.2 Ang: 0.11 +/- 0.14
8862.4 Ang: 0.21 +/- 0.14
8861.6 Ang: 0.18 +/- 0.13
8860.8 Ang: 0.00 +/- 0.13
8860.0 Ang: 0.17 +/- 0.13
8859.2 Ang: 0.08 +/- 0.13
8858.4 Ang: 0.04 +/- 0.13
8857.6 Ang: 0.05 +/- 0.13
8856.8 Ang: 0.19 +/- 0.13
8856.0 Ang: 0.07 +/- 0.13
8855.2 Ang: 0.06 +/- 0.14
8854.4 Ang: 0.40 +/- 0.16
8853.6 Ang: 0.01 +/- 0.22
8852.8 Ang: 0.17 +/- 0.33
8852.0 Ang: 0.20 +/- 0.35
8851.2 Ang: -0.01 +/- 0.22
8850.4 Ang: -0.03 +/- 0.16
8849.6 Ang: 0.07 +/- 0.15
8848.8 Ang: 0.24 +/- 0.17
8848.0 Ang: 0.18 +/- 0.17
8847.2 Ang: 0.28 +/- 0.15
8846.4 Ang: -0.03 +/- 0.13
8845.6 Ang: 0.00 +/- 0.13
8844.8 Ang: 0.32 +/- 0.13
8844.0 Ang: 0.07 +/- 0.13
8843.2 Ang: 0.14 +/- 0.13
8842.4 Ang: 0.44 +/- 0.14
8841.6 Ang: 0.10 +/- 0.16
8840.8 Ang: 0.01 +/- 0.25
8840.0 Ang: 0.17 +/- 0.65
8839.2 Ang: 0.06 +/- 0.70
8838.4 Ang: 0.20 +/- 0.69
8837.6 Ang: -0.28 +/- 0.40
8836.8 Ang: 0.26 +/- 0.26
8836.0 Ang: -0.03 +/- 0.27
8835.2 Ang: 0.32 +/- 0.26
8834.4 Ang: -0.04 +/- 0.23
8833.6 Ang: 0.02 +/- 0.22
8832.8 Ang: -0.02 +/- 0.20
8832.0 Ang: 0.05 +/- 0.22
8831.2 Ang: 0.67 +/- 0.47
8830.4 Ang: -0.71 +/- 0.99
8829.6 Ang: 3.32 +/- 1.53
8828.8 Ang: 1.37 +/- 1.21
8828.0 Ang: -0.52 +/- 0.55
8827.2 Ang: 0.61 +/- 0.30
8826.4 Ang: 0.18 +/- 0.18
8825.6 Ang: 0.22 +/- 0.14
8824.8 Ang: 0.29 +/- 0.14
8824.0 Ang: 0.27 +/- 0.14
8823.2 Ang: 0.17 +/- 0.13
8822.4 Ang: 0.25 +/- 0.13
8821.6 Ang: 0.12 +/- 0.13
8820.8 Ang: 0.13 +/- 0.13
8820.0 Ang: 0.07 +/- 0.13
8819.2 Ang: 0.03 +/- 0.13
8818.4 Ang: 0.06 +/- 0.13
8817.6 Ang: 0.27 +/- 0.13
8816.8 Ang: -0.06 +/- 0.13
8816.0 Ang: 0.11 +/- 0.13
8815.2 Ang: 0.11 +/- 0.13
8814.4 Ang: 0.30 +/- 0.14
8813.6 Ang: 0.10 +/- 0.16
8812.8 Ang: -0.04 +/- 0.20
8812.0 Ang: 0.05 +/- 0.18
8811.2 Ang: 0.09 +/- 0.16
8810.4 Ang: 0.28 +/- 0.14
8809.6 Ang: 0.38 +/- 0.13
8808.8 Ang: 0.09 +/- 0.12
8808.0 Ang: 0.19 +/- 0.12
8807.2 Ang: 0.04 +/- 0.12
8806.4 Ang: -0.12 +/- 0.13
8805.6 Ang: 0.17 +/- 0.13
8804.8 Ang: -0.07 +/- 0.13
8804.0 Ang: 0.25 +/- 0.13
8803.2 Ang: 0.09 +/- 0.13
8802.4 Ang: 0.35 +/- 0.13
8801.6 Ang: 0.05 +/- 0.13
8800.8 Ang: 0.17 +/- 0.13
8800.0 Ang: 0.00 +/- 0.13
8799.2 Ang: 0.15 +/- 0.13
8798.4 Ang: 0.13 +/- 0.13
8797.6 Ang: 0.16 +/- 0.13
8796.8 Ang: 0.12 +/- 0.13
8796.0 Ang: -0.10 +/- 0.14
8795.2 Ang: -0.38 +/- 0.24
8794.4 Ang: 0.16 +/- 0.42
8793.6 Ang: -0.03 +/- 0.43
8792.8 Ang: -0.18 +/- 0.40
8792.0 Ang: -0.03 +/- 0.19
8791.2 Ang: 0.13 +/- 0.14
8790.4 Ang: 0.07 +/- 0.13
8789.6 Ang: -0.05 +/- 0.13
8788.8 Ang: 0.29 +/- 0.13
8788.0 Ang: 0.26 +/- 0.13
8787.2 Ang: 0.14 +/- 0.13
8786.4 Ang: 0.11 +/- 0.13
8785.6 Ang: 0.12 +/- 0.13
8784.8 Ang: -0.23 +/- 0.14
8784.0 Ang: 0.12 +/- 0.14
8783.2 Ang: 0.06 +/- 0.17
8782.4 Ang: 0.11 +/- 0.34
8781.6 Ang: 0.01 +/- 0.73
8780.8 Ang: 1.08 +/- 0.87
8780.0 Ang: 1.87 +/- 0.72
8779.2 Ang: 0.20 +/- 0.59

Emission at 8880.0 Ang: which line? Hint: H-beta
